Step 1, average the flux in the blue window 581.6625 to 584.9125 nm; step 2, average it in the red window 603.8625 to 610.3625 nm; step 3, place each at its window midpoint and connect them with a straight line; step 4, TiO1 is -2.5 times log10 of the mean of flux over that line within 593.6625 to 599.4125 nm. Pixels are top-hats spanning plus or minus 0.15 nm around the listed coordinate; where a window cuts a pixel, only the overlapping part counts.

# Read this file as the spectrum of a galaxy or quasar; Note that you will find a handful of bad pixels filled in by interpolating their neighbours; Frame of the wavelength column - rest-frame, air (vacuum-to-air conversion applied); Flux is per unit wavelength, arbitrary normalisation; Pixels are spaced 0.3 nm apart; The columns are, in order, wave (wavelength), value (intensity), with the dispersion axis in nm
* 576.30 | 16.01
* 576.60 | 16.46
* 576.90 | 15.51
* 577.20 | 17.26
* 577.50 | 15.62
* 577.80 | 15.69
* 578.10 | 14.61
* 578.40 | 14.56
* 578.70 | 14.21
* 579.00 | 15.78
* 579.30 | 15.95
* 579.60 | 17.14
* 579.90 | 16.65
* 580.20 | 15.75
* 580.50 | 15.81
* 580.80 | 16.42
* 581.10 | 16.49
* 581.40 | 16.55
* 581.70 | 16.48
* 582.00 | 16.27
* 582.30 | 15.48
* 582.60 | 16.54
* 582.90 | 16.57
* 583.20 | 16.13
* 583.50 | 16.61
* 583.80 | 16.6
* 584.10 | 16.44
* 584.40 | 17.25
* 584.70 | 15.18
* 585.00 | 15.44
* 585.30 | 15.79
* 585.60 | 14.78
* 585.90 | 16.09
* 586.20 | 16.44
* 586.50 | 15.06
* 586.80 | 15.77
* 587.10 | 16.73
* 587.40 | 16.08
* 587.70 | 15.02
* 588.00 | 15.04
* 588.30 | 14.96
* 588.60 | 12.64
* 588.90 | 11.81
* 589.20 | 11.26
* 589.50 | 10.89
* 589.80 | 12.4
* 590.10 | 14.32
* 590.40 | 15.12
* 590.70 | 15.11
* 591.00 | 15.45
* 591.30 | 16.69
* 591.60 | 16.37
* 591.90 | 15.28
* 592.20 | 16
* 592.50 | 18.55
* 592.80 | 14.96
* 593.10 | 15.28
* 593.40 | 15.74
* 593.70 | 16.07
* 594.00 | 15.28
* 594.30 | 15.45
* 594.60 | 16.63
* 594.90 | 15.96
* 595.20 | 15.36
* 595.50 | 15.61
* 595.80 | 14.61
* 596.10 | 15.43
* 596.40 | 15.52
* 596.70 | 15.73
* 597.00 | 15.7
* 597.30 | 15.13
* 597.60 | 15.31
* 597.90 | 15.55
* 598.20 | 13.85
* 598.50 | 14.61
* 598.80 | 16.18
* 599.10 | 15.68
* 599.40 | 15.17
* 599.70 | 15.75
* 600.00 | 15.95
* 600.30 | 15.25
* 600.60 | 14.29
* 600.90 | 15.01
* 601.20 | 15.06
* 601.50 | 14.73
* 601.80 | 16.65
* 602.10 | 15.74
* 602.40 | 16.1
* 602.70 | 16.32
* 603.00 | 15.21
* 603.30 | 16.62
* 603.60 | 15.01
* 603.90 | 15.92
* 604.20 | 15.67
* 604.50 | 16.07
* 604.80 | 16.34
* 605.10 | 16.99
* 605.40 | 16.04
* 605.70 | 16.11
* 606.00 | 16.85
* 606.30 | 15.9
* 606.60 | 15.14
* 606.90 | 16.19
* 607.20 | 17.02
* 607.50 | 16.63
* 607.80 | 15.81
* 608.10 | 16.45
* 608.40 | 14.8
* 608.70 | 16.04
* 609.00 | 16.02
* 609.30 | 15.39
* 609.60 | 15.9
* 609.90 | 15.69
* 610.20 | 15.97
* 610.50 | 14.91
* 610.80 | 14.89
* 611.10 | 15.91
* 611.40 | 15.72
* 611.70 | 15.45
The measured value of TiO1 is 0.05 mag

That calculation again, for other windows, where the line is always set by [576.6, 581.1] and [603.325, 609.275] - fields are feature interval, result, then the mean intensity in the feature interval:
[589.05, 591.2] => 0.17 mag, 13.6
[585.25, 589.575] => 0.09 mag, 14.6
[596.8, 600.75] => 0.05 mag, 15.3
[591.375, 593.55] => -0.01 mag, 16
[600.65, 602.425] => 0.04 mag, 15.4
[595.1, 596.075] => 0.05 mag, 15.2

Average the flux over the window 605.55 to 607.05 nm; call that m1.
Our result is 16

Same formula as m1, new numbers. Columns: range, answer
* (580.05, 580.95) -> 16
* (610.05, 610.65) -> 15.4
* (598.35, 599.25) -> 15.5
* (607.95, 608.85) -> 15.8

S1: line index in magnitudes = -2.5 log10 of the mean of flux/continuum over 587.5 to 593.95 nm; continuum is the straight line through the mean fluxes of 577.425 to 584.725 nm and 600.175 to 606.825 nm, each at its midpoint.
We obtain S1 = 0.09 mag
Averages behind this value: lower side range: 16.1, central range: 14.7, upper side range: 15.8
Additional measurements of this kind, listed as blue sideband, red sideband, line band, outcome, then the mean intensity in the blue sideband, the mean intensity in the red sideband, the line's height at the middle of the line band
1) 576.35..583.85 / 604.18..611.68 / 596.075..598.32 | 0.05 mag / 16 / 15.9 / 16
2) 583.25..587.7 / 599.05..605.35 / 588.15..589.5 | 0.27 mag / 16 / 15.7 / 15.9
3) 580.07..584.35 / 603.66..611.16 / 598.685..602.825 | 0.03 mag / 16.3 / 15.9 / 16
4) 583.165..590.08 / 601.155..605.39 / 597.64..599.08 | 0.04 mag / 14.9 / 15.9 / 15.6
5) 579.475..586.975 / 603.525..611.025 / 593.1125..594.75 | 0.02 mag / 16.1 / 15.9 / 16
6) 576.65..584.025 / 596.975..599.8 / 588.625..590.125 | 0.29 mag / 16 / 15.3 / 15.7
